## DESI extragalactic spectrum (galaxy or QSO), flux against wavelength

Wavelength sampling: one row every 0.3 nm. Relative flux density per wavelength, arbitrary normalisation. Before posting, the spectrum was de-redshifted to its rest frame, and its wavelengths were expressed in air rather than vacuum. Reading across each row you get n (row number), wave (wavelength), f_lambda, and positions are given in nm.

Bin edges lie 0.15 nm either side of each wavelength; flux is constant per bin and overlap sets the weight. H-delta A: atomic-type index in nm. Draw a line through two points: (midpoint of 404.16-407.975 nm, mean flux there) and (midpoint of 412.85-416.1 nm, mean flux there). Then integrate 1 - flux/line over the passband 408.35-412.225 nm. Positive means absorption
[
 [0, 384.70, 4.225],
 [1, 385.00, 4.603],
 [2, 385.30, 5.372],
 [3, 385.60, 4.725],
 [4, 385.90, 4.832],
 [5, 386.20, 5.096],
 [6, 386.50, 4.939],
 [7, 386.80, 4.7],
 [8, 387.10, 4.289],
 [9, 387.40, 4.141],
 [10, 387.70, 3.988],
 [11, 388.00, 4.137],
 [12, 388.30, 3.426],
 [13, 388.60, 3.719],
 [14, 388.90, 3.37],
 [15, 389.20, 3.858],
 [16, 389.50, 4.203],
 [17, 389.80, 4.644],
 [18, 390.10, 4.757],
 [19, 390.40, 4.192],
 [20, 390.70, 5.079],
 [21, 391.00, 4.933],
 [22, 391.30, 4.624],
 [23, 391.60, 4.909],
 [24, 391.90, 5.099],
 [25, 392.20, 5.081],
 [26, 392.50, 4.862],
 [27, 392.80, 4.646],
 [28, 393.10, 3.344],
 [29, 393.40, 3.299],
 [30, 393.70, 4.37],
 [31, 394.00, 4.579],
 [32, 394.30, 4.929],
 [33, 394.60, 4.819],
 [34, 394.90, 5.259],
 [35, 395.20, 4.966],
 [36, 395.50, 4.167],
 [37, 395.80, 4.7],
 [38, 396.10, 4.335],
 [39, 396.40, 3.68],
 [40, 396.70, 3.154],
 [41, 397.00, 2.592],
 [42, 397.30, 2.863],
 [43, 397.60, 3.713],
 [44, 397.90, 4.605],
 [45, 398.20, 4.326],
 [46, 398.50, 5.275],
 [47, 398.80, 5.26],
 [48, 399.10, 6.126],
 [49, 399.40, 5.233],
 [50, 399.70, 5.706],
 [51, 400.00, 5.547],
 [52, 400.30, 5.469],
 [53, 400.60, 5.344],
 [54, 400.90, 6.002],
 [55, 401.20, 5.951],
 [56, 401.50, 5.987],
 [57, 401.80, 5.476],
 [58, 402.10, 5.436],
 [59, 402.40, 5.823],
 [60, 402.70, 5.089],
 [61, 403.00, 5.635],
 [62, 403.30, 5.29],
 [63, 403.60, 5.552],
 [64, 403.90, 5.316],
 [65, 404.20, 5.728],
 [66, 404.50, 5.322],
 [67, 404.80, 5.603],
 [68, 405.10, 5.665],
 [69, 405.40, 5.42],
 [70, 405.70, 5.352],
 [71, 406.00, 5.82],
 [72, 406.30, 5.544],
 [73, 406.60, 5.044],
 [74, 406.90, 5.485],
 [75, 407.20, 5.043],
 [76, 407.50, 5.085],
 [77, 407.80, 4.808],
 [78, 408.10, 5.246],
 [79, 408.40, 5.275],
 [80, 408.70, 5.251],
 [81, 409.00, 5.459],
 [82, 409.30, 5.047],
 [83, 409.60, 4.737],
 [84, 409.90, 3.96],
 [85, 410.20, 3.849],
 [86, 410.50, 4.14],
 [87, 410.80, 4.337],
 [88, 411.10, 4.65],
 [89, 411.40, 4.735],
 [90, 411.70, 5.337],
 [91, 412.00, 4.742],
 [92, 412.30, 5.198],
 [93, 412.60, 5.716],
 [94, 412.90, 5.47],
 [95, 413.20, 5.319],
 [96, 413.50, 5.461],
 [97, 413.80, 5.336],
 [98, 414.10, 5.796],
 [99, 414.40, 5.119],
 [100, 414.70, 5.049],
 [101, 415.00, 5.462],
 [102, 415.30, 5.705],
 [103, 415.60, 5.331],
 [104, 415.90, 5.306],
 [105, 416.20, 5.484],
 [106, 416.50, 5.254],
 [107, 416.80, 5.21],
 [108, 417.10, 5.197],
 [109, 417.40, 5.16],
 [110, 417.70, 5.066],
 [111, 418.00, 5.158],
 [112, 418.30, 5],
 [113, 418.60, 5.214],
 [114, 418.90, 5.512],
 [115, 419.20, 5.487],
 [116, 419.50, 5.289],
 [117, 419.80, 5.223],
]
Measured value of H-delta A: 0.47 nm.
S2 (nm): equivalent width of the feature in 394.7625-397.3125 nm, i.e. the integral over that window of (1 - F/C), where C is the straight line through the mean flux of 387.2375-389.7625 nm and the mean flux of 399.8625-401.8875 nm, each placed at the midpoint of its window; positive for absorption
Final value 0.48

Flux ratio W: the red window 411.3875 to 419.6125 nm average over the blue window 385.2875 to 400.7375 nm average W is 1.17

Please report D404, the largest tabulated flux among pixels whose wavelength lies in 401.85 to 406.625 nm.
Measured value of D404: 5.823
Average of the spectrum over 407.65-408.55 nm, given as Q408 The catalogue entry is 5.11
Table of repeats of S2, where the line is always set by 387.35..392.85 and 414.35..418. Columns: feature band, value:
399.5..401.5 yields -0.39 nm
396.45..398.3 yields 0.45 nm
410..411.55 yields 0.23 nm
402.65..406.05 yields -0.42 nm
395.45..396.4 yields 0.06 nm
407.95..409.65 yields -0.06 nm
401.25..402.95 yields -0.28 nm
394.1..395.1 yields -0.09 nm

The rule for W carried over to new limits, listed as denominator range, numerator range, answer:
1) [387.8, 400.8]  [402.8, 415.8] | 1.16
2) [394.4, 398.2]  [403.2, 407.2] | 1.33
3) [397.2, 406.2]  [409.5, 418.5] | 0.95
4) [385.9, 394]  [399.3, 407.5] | 1.26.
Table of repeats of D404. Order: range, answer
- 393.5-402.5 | 6.126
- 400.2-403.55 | 6.002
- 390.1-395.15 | 5.259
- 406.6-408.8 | 5.485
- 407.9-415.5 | 5.796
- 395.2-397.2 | 4.7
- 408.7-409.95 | 5.459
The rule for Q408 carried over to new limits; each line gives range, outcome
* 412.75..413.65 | 5.42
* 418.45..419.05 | 5.36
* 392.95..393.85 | 3.67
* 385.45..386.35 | 4.88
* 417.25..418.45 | 5.1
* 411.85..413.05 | 5.28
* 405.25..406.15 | 5.53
